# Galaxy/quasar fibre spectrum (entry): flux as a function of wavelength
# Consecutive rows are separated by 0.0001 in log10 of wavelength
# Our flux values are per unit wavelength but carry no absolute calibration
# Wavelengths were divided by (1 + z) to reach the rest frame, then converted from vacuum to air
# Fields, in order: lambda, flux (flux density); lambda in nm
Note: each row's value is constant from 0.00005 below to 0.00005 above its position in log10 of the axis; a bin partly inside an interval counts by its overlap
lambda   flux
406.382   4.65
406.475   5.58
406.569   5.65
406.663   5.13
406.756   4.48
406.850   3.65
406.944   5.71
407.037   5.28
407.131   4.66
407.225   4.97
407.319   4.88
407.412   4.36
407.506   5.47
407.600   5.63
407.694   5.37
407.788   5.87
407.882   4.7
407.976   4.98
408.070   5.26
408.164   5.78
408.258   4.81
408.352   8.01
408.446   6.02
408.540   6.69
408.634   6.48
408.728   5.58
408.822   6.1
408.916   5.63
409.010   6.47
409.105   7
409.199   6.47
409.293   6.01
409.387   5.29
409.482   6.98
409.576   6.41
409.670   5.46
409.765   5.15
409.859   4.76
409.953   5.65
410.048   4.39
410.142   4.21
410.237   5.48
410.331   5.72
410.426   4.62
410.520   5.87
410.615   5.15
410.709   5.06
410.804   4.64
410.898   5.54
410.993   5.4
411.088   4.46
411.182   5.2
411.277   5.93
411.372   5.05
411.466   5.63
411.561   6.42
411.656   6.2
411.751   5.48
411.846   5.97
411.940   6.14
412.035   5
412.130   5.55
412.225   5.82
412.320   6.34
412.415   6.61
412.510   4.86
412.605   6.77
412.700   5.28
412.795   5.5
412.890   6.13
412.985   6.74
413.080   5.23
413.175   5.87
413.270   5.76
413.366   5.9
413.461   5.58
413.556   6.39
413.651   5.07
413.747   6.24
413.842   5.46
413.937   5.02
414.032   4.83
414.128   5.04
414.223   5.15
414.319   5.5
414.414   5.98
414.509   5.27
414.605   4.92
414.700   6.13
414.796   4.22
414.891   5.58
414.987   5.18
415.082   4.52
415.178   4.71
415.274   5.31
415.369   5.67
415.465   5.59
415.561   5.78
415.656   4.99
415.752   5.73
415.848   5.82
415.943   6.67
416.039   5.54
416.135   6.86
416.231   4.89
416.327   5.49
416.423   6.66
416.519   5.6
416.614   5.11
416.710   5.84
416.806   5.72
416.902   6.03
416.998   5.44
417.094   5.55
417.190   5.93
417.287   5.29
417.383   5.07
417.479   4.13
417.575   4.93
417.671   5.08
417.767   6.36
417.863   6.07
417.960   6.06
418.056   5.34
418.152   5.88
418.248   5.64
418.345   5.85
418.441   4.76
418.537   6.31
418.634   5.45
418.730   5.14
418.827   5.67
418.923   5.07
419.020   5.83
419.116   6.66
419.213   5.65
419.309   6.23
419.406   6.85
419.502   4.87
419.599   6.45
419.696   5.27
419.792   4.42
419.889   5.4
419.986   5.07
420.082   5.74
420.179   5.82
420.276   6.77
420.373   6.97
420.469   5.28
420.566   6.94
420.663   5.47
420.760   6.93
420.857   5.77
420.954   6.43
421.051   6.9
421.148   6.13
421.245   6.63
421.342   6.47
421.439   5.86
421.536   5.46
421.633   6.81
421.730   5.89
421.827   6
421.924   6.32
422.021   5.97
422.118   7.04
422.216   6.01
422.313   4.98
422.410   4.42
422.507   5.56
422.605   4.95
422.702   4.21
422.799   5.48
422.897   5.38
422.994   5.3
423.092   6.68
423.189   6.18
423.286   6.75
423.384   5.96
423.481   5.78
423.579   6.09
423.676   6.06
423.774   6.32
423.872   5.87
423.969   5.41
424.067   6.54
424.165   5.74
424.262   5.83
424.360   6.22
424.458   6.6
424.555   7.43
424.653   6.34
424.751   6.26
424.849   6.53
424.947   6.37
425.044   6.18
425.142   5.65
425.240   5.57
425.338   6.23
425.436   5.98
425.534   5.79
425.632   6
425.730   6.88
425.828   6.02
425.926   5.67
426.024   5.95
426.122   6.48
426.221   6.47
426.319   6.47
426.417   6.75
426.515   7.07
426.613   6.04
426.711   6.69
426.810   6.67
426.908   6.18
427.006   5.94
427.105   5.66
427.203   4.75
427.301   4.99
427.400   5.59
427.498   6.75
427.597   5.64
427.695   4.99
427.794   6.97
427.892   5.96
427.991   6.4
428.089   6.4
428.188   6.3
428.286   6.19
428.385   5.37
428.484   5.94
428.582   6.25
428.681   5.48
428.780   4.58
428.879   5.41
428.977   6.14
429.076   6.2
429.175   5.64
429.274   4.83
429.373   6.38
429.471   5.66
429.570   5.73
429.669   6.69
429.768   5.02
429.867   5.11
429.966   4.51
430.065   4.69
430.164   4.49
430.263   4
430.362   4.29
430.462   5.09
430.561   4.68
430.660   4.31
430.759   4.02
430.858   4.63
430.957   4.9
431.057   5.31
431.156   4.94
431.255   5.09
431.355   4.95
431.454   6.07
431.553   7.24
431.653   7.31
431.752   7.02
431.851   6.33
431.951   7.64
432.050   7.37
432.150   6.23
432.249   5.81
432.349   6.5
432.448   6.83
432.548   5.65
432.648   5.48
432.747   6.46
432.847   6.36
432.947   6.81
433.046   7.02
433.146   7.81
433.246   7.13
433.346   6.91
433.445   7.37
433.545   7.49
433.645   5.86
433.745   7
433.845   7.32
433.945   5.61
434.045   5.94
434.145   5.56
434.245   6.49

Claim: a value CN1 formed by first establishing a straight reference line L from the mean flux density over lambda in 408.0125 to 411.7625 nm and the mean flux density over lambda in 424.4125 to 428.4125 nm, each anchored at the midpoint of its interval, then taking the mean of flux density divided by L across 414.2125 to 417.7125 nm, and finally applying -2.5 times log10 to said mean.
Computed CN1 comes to 0.07 mag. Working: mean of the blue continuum 5.66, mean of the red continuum 6.15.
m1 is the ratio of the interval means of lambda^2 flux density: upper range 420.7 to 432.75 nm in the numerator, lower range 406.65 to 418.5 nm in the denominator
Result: 1.1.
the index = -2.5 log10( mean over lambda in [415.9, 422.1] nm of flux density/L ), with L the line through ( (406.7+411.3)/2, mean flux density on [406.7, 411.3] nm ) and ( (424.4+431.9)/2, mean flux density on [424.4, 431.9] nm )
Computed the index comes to -0.036 mag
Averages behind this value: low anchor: 5.46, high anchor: 5.8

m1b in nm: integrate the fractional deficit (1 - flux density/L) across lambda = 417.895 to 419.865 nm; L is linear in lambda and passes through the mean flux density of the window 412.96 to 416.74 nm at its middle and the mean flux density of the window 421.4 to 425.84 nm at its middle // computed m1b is 0.02 nm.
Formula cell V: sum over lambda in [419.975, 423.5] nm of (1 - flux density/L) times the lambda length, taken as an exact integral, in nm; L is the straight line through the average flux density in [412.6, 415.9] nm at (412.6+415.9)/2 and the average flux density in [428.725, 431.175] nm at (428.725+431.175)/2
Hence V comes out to -0.44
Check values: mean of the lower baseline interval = 5.5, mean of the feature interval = 5.97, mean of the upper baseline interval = 5.09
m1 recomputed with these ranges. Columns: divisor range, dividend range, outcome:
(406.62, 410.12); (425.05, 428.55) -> 1.19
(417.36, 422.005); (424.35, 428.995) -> 1.08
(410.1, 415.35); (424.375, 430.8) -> 1.14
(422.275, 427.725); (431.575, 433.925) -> 1.17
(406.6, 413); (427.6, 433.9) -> 1.18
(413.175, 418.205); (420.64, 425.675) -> 1.13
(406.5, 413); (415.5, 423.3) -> 1.09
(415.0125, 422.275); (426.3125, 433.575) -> 1.08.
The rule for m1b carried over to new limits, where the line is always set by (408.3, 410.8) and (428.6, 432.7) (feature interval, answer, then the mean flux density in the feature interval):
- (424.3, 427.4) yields -0.31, 6.18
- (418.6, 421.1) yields -0.09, 5.89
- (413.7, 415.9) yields 0.15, 5.34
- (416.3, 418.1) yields 0.04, 5.56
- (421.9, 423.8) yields -0.04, 5.76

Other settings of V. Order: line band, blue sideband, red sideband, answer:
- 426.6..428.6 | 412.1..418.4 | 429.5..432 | -0.21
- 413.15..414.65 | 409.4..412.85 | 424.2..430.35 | 0.02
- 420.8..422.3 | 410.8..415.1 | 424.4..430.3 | -0.11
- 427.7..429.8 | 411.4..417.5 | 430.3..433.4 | 0.02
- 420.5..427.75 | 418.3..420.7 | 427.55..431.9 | -0.50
